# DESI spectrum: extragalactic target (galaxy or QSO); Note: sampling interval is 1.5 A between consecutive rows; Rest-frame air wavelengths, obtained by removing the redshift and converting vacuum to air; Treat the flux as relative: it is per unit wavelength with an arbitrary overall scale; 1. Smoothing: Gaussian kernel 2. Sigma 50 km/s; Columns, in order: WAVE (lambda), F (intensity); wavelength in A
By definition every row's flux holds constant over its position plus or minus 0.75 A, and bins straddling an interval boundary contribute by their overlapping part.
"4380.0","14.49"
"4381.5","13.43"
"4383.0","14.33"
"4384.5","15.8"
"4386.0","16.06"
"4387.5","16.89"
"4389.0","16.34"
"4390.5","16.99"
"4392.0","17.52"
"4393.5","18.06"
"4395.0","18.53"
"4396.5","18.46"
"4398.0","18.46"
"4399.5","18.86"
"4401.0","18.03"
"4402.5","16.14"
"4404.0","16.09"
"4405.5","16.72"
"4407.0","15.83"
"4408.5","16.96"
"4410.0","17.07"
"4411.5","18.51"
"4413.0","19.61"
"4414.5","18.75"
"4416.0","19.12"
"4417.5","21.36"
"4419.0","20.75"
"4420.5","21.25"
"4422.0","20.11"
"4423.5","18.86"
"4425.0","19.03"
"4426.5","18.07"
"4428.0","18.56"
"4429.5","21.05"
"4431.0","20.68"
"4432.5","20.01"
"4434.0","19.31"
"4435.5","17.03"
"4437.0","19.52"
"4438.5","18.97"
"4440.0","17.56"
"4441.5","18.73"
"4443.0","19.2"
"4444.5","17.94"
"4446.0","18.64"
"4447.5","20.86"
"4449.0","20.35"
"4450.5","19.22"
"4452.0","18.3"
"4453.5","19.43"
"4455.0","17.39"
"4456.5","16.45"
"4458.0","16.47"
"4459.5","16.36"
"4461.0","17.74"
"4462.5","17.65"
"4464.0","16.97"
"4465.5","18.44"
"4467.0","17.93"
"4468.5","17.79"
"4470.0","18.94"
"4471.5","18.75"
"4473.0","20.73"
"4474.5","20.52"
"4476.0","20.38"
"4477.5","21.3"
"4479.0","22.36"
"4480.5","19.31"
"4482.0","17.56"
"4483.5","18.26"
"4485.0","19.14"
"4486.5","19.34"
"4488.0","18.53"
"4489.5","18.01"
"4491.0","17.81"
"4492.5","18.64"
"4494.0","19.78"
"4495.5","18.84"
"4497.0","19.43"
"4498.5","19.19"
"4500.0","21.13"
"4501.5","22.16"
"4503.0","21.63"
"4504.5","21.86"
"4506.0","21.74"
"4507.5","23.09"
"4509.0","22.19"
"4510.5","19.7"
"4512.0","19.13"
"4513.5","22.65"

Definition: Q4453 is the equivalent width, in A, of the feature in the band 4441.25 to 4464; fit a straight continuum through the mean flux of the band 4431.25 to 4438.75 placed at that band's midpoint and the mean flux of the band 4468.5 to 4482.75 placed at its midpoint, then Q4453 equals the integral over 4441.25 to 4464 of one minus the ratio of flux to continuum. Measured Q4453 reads 1.4 A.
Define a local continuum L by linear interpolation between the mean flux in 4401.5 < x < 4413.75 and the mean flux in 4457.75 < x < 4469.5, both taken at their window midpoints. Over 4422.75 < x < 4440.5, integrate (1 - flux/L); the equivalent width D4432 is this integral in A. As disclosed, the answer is -1.8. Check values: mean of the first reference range 17.1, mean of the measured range 19.1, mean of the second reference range 17.5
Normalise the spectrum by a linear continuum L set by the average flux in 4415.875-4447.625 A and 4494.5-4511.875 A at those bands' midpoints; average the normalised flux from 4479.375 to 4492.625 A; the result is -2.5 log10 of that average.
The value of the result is 0.11 mag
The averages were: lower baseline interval 19.4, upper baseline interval 20.9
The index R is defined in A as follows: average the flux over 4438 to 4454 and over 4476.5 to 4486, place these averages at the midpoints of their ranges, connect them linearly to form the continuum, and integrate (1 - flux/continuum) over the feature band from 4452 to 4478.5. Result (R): 1.3 A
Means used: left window 19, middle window 18.5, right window 19.7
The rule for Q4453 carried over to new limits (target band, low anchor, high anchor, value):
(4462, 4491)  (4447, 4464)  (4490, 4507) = 0.2 A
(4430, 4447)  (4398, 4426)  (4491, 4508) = 0.2 A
